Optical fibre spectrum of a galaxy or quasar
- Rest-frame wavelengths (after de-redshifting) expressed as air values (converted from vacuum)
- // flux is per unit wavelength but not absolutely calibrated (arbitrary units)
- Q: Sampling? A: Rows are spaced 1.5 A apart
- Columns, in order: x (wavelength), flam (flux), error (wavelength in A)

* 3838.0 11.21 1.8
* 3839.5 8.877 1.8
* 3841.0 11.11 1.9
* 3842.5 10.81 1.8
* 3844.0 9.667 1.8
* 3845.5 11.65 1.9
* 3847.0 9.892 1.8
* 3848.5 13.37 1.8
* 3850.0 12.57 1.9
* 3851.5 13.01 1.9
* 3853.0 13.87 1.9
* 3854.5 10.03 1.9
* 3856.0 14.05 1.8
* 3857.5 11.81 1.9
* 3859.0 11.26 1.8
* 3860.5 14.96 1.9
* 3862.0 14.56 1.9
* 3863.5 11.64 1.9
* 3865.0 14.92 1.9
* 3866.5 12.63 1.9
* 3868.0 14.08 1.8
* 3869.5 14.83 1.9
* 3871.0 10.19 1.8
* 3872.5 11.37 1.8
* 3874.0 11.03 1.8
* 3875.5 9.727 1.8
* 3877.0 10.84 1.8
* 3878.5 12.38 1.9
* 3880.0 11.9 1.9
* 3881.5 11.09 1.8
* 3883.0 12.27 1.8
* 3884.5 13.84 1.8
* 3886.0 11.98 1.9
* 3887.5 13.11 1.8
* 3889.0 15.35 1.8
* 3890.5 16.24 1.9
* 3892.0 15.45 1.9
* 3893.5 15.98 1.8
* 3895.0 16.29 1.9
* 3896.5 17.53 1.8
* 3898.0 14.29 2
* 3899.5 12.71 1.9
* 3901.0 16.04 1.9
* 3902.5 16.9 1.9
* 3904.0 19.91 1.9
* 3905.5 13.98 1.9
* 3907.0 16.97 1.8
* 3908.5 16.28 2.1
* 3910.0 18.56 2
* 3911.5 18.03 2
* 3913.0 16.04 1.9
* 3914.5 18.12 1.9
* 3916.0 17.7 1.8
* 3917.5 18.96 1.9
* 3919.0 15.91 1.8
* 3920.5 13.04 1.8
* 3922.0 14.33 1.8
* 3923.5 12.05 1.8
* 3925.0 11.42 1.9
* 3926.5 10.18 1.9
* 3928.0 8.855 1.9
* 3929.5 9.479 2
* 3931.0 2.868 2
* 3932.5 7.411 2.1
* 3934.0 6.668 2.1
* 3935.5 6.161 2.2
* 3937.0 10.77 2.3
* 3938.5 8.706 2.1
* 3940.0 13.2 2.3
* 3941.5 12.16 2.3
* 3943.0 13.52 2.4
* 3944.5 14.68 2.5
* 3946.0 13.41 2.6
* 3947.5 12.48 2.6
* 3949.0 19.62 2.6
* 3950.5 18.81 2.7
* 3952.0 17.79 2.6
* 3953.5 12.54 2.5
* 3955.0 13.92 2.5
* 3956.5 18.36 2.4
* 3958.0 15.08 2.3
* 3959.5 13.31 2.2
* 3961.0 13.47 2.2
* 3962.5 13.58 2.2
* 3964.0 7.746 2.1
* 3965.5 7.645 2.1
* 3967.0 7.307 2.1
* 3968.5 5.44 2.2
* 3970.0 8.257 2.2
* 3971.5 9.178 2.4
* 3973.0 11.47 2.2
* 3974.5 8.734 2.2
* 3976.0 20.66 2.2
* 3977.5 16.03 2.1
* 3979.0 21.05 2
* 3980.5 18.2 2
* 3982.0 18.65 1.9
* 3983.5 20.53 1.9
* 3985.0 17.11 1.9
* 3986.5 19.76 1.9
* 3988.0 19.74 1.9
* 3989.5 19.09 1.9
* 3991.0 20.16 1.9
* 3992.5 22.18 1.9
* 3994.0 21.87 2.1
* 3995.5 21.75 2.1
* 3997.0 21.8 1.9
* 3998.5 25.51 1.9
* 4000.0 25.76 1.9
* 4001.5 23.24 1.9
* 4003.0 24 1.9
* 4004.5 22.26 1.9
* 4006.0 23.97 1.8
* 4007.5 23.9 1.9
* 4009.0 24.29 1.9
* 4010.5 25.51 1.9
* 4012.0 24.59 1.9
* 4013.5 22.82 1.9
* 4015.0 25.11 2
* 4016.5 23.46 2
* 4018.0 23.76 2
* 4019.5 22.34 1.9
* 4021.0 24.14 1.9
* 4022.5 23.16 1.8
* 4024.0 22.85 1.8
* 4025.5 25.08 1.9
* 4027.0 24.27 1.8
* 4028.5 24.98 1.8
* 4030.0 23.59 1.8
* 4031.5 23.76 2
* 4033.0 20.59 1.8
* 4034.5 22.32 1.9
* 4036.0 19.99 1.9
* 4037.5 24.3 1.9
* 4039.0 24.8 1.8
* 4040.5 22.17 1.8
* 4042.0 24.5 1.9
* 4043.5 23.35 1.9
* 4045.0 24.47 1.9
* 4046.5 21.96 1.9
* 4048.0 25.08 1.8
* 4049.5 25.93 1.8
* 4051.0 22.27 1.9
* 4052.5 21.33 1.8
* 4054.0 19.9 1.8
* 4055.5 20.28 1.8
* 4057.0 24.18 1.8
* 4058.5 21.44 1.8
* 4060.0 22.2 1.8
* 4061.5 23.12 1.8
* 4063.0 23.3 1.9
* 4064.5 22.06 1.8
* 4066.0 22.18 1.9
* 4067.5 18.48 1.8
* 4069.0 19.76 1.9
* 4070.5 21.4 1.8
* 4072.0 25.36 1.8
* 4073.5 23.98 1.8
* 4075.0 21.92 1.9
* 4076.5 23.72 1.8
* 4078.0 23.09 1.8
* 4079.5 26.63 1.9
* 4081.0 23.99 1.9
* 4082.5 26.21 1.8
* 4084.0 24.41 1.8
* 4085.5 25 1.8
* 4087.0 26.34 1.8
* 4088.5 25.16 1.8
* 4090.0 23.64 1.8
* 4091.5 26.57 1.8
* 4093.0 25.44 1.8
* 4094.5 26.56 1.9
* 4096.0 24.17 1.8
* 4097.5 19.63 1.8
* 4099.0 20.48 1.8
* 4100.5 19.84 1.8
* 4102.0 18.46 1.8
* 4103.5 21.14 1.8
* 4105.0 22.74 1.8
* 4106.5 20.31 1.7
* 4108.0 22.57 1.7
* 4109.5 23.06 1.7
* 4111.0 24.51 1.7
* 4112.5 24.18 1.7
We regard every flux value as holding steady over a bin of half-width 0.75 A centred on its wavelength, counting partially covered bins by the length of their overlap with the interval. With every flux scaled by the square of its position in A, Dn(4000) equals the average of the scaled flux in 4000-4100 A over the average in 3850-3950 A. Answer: 1.89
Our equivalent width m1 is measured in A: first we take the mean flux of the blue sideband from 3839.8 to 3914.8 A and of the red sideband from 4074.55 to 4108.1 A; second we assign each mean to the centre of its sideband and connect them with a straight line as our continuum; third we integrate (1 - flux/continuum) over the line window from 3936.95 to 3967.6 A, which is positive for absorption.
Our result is 6.7 A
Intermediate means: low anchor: 13.6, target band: 13.3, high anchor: 23.4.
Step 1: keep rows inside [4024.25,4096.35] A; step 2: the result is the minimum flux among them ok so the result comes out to 18.48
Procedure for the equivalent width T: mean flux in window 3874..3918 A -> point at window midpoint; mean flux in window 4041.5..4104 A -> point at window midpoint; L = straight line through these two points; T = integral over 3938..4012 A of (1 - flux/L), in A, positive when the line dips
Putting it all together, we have 7.1 A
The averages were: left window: 15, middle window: 17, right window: 23.1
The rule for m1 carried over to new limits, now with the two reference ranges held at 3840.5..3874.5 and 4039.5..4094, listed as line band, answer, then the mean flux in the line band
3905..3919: -1.8 A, 17.2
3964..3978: 6.2 A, 10.3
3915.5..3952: 9.1 A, 12.3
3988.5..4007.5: -2.8 A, 22.6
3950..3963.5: 2.0 A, 15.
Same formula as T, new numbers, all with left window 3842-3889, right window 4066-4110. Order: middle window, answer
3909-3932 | 1.86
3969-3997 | 0.93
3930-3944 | 5.90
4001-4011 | -2.48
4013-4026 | -2.54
